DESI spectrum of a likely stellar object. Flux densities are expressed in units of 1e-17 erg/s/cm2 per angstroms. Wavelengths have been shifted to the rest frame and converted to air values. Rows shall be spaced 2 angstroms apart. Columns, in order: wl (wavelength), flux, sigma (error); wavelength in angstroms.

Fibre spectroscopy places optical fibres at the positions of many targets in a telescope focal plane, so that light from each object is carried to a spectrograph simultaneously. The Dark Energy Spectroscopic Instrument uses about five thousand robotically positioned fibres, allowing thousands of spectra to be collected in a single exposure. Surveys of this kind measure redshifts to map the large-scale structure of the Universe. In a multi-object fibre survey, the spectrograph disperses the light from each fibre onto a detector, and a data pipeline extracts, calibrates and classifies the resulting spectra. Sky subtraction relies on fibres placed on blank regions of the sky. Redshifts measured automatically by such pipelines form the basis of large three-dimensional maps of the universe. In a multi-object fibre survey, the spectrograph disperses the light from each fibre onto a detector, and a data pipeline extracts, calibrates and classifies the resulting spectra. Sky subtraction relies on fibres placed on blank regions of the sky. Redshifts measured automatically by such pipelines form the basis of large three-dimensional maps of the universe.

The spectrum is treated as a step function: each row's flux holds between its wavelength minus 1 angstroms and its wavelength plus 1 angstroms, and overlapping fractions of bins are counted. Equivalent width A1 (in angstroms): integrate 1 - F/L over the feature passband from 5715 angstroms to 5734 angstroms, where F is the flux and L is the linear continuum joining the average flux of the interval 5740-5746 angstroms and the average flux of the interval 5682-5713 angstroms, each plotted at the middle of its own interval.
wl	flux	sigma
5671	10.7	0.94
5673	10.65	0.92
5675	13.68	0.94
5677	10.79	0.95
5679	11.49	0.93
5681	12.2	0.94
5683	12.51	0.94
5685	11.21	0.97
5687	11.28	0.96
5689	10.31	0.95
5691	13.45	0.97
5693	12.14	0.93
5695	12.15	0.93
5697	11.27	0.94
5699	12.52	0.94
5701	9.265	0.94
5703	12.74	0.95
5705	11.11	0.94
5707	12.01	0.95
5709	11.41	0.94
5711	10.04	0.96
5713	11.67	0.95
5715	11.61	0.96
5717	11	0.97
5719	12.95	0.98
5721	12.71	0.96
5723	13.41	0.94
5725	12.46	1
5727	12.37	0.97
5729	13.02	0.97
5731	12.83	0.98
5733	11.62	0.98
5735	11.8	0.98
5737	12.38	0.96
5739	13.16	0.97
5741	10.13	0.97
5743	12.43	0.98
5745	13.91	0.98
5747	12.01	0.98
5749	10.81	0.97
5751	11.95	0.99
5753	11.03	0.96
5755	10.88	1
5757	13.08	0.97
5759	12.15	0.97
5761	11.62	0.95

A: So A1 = -0.8 angstroms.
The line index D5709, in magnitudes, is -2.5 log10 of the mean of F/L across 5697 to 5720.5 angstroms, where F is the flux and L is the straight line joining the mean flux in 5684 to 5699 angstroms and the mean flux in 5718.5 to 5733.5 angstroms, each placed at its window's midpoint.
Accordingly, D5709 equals 0.07 mag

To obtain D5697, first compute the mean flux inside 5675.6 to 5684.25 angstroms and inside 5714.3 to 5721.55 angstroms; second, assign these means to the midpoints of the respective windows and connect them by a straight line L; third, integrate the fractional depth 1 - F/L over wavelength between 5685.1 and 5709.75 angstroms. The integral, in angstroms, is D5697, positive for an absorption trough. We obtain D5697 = 0.62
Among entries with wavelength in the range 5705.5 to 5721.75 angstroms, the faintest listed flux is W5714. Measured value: 10.04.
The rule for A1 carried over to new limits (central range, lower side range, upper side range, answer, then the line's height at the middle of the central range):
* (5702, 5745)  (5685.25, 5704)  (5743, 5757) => -1.1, 11.8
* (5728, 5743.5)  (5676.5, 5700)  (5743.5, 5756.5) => -0.4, 11.8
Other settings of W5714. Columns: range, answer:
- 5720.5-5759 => 10.13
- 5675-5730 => 9.265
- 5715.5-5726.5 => 11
